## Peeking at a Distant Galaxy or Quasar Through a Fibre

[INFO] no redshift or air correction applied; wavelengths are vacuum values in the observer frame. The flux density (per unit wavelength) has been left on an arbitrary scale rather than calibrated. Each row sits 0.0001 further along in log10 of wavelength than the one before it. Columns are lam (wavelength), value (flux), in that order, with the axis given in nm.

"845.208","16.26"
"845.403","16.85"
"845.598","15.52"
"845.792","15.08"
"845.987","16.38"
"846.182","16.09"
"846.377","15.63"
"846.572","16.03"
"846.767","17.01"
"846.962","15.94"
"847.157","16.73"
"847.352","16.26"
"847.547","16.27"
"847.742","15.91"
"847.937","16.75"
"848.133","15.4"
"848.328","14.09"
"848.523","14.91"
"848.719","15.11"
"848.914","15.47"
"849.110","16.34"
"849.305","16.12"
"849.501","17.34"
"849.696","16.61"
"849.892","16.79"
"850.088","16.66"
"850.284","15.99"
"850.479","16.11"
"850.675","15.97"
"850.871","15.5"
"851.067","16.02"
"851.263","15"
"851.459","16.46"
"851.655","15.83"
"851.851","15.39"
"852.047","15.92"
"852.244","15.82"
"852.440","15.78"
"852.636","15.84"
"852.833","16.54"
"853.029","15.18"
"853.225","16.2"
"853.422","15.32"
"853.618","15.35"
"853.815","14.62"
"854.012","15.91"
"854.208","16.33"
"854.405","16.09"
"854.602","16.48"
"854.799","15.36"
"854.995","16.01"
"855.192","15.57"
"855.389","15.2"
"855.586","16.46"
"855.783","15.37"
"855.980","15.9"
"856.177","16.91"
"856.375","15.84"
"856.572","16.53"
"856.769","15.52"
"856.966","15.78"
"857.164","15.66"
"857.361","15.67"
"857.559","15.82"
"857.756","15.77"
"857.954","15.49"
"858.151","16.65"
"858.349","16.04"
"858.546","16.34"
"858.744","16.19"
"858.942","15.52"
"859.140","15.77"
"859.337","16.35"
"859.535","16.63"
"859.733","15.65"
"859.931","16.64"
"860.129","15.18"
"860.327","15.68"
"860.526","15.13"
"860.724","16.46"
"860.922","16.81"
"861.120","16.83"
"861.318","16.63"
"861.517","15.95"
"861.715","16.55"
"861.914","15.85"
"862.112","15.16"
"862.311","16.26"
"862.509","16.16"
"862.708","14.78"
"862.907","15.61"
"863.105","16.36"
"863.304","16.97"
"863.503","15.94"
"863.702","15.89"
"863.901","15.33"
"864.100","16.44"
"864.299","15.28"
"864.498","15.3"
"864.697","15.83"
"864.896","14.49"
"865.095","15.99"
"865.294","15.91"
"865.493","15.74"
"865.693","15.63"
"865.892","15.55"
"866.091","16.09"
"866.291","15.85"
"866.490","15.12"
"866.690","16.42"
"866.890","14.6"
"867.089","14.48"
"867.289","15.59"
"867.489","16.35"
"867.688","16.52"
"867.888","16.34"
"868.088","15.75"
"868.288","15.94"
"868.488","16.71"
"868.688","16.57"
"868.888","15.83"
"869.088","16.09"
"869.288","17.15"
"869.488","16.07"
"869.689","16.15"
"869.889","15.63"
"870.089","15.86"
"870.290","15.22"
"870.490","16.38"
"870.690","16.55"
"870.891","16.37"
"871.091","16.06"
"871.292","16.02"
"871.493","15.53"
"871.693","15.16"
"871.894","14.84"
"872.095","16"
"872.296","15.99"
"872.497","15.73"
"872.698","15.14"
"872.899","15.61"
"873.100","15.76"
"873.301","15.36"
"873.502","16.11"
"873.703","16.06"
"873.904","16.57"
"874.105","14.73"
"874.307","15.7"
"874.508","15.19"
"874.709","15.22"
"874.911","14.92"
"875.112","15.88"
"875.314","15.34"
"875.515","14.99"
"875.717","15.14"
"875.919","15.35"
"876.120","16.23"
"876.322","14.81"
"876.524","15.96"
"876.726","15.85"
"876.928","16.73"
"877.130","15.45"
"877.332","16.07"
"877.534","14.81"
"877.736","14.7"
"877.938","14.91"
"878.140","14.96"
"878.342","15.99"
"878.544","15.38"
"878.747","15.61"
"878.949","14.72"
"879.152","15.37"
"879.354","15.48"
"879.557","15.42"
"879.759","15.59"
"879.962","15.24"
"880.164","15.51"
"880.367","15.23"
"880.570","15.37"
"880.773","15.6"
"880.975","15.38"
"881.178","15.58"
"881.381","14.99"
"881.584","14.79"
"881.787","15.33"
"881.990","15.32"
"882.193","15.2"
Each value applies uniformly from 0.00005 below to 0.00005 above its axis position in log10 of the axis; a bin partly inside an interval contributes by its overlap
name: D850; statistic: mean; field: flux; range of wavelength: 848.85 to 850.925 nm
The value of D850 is 16.3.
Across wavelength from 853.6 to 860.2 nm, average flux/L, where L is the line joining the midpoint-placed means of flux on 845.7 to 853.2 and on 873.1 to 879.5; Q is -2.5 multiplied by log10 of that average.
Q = -0.01 mag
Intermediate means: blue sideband 16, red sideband 15.5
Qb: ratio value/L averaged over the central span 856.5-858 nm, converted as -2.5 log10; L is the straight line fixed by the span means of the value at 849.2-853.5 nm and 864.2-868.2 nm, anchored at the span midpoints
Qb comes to 0.01 mag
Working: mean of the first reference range 16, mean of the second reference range 15.6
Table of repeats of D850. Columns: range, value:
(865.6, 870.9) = 16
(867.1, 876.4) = 15.8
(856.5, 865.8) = 15.9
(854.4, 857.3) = 15.9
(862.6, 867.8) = 15.7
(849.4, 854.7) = 16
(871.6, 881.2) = 15.5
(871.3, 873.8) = 15.6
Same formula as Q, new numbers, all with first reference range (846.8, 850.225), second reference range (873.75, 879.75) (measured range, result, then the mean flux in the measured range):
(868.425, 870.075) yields -0.04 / 16.2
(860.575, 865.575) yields -0.01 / 15.9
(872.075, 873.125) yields -0.01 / 15.7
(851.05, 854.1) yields 0.02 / 15.7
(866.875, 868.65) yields -0.02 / 15.9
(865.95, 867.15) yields 0.01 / 15.5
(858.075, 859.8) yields -0.02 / 16.1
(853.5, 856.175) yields 0.01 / 15.8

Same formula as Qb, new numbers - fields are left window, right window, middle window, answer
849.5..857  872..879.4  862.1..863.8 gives -0.01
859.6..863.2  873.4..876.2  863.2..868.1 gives 0.01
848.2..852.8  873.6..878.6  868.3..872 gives -0.03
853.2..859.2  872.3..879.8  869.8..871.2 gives -0.03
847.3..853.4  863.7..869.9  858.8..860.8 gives 0.00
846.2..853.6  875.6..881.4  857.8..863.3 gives -0.02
